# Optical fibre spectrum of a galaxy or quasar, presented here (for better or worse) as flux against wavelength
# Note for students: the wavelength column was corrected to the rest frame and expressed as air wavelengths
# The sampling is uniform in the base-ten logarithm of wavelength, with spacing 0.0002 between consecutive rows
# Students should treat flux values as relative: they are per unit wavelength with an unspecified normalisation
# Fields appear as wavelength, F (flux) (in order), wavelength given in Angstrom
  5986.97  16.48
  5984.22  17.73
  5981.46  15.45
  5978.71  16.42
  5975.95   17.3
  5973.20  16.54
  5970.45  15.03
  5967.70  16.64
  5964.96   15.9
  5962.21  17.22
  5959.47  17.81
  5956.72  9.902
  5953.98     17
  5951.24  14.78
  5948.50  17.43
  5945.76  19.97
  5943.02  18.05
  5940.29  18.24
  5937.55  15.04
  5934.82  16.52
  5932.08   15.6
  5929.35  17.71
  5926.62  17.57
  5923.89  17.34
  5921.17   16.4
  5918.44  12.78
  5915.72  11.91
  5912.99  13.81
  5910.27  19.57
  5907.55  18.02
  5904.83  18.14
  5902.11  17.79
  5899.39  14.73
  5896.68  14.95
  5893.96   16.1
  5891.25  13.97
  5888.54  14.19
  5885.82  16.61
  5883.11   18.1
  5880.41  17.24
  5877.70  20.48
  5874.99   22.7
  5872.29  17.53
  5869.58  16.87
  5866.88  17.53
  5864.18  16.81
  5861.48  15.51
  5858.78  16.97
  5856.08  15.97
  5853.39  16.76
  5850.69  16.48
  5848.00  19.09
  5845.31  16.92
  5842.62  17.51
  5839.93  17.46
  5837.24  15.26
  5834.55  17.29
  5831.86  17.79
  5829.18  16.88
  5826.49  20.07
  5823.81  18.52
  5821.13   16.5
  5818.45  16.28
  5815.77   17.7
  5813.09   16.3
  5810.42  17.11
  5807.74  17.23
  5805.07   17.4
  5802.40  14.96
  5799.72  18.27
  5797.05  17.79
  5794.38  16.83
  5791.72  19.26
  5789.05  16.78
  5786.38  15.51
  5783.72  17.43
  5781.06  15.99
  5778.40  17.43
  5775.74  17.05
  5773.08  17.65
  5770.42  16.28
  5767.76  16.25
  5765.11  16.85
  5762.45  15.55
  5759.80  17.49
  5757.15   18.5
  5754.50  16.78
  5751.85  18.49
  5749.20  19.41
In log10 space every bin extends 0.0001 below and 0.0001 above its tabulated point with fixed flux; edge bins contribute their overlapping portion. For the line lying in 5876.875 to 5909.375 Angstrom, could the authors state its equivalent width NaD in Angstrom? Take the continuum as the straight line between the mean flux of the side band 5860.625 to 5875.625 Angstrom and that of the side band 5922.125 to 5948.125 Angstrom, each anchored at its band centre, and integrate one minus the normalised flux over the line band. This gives 1.6 Angstrom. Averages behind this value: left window 17.7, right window 17.3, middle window 16.7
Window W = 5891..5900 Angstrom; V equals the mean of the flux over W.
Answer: 15.1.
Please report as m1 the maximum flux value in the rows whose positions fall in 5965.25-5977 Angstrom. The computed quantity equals 17.3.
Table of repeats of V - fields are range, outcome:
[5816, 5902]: 17.1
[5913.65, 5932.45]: 15.6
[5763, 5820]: 16.9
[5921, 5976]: 16.6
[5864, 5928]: 16.7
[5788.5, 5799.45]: 17.8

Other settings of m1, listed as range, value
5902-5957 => 19.97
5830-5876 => 22.7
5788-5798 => 19.26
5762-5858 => 20.07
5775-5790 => 17.43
